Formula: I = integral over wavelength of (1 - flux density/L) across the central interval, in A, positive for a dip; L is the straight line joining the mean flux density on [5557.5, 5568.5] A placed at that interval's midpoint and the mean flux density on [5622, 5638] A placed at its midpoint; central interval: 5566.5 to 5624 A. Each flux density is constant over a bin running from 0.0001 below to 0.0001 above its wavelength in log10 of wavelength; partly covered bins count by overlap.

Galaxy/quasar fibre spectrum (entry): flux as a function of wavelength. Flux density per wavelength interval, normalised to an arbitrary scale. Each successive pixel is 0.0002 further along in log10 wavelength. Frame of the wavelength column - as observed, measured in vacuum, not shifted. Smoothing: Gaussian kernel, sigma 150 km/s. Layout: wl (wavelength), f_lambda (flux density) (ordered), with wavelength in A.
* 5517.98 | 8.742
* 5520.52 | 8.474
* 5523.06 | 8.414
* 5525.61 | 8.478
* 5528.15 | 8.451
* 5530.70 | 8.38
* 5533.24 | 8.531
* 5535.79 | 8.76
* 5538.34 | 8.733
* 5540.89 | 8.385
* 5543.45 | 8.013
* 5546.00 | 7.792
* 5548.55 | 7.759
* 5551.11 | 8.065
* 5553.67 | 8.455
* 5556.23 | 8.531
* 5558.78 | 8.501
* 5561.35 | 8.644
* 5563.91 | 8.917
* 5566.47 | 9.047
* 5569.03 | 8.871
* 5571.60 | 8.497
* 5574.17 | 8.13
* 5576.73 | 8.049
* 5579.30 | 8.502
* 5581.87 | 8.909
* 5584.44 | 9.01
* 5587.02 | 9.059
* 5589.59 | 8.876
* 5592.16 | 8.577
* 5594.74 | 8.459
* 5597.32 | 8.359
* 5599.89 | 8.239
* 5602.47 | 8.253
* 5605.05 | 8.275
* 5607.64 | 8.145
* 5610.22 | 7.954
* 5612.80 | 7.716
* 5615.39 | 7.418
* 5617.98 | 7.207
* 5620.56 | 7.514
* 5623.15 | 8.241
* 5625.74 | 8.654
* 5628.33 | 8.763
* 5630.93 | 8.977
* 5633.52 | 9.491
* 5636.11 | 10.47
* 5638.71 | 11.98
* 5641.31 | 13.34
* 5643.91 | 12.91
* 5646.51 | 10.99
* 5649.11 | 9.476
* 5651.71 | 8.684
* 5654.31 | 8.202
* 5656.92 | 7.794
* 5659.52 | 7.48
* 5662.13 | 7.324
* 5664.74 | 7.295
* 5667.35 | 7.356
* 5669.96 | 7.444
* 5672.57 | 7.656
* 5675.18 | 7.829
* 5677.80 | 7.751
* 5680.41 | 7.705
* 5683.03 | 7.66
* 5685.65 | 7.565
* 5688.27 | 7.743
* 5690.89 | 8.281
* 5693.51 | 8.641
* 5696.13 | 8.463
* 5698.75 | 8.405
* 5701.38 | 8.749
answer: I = 4.4 A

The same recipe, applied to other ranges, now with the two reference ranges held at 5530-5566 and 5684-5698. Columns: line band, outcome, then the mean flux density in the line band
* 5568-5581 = -0.1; 8.42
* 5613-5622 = 0.9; 7.43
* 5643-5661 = -2.3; 9.27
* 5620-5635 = -0.8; 8.68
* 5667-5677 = 0.7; 7.6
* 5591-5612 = 0.1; 8.27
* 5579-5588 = -0.6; 8.9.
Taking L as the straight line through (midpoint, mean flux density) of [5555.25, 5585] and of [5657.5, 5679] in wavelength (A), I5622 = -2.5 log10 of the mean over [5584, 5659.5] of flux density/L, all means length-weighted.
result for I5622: -0.12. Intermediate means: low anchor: 8.63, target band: 8.98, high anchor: 7.52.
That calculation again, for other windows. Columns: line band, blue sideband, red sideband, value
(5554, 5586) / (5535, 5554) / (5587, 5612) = -0.04 mag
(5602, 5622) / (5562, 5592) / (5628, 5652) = 0.25 mag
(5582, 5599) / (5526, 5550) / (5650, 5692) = -0.08 mag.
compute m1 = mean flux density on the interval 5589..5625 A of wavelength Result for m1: 8.08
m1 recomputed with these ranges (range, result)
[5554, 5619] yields 8.41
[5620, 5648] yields 10.2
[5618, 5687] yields 8.76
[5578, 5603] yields 8.64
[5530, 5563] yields 8.36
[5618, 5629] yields 8.15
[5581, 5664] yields 8.89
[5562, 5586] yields 8.66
